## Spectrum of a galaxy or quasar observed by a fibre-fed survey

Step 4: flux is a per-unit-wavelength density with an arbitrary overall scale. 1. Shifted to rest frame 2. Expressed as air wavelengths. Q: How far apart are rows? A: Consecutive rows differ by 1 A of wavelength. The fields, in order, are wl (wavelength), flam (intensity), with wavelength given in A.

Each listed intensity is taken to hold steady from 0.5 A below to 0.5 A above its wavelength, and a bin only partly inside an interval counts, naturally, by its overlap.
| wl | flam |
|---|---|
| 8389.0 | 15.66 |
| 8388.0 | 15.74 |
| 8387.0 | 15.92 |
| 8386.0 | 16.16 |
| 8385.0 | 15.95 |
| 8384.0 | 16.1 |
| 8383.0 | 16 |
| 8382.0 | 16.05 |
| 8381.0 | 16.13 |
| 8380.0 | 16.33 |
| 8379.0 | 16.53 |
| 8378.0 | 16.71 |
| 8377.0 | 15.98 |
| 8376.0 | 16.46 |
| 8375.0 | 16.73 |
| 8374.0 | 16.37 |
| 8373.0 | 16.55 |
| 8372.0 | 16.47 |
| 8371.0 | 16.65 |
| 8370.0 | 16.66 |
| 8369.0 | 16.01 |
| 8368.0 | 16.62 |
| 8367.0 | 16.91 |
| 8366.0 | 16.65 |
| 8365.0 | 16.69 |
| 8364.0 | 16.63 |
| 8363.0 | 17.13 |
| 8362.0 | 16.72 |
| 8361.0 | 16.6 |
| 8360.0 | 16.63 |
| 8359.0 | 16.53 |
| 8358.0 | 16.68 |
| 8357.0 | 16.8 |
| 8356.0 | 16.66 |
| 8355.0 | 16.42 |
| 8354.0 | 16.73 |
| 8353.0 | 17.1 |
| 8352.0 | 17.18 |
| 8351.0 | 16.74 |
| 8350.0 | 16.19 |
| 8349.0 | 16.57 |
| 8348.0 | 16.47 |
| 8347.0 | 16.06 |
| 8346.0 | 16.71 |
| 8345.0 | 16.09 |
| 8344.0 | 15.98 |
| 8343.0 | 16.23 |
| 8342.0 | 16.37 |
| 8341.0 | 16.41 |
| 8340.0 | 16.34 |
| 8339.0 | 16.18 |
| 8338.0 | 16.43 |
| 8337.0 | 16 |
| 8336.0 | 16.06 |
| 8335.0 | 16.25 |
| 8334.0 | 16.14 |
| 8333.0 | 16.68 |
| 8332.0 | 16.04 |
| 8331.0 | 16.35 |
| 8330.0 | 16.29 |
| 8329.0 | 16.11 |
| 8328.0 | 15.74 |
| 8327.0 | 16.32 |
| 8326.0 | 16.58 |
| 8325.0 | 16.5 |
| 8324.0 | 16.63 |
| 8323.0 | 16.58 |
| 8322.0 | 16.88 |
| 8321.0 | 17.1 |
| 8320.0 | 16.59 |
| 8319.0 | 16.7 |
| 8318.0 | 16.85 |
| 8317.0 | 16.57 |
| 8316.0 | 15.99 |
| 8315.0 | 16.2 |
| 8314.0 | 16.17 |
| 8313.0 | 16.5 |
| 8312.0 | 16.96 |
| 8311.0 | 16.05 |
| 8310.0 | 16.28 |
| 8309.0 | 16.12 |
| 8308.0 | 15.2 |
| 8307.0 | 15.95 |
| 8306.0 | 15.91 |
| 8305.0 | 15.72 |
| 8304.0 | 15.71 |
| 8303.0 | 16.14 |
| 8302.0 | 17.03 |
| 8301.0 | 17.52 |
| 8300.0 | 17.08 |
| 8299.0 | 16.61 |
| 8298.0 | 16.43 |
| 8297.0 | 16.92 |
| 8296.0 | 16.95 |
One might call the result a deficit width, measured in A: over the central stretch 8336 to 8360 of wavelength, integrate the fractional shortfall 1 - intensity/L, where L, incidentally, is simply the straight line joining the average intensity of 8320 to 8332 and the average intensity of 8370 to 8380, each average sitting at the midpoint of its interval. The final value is 0.0 A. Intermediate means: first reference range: 16.4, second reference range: 16.5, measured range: 16.5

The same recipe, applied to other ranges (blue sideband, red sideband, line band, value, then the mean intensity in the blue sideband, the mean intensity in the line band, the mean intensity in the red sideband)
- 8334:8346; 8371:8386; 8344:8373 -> -0.6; 16.2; 16.6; 16.3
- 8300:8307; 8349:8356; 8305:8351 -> 0.6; 16.4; 16.3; 16.7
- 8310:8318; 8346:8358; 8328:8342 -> 0.2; 16.4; 16.2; 16.6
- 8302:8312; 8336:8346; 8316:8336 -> -0.4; 16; 16.4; 16.2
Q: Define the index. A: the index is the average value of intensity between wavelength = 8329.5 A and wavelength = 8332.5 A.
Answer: 16.2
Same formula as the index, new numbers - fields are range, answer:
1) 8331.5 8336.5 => 16.2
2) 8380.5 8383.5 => 16.1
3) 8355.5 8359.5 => 16.7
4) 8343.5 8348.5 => 16.3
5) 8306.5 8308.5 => 15.6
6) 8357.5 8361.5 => 16.6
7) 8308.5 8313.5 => 16.4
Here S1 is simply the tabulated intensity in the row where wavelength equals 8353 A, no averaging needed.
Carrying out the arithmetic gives 17.1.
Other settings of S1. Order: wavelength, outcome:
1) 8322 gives 16.88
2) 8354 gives 16.73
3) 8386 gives 16.16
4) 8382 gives 16.05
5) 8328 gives 15.74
